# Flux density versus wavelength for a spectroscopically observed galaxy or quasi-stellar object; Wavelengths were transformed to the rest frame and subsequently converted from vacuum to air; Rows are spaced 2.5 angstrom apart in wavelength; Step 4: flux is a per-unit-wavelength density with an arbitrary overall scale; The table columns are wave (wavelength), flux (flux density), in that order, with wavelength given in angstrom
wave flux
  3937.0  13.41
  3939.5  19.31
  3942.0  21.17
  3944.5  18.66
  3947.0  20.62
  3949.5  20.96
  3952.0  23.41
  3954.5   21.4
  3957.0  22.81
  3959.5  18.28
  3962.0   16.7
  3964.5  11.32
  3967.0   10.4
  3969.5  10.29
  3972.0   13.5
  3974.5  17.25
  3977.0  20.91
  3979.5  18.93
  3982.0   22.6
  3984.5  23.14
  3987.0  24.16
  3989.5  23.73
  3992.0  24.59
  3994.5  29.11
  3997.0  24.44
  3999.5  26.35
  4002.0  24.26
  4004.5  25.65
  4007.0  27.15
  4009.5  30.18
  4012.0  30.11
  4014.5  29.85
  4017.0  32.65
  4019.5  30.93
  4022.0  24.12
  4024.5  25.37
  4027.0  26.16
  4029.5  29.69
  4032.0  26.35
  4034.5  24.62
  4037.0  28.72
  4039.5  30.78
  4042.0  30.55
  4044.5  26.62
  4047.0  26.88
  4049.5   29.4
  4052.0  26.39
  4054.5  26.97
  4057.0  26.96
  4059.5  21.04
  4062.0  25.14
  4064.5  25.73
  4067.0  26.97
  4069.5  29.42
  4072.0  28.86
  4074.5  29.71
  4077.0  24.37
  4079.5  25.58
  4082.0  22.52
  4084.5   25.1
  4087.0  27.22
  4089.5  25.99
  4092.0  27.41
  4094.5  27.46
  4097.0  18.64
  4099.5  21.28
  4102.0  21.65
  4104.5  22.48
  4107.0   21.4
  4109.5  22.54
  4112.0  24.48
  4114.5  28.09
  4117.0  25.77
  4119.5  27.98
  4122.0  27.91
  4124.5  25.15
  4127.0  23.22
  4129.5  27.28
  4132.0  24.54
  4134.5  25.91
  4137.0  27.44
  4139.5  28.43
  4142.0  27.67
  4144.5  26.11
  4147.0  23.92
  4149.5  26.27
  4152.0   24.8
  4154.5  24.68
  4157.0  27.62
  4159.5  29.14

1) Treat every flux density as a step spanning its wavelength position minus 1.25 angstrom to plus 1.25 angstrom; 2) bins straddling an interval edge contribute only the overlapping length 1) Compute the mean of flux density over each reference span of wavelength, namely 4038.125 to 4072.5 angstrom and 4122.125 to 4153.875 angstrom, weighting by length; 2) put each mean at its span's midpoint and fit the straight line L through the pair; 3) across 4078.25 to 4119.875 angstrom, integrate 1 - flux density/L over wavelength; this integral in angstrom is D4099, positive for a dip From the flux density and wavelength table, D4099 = 3.4 angstrom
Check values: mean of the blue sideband 27.2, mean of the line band 24.4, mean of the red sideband 25.9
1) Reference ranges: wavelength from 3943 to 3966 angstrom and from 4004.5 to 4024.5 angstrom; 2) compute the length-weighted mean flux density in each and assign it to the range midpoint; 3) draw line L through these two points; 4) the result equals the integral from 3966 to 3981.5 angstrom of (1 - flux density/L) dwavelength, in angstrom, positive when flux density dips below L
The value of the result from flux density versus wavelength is 4.7 angstrom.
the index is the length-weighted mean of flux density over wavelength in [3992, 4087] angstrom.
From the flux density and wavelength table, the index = 27.1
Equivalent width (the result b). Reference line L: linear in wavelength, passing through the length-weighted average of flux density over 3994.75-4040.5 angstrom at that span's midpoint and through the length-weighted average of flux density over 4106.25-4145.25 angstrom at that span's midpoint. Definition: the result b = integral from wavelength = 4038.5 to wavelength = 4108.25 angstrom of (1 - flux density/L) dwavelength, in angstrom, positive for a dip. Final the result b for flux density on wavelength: 2.6 angstrom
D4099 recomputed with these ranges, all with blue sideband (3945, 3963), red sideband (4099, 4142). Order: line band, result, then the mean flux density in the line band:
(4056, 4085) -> -2.6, 26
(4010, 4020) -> -3.9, 30.8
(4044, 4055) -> -1.9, 27.3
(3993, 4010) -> -3.6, 26.6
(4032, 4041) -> -2.0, 27.9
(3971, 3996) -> -0.6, 21.9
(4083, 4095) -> -1.1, 26.5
